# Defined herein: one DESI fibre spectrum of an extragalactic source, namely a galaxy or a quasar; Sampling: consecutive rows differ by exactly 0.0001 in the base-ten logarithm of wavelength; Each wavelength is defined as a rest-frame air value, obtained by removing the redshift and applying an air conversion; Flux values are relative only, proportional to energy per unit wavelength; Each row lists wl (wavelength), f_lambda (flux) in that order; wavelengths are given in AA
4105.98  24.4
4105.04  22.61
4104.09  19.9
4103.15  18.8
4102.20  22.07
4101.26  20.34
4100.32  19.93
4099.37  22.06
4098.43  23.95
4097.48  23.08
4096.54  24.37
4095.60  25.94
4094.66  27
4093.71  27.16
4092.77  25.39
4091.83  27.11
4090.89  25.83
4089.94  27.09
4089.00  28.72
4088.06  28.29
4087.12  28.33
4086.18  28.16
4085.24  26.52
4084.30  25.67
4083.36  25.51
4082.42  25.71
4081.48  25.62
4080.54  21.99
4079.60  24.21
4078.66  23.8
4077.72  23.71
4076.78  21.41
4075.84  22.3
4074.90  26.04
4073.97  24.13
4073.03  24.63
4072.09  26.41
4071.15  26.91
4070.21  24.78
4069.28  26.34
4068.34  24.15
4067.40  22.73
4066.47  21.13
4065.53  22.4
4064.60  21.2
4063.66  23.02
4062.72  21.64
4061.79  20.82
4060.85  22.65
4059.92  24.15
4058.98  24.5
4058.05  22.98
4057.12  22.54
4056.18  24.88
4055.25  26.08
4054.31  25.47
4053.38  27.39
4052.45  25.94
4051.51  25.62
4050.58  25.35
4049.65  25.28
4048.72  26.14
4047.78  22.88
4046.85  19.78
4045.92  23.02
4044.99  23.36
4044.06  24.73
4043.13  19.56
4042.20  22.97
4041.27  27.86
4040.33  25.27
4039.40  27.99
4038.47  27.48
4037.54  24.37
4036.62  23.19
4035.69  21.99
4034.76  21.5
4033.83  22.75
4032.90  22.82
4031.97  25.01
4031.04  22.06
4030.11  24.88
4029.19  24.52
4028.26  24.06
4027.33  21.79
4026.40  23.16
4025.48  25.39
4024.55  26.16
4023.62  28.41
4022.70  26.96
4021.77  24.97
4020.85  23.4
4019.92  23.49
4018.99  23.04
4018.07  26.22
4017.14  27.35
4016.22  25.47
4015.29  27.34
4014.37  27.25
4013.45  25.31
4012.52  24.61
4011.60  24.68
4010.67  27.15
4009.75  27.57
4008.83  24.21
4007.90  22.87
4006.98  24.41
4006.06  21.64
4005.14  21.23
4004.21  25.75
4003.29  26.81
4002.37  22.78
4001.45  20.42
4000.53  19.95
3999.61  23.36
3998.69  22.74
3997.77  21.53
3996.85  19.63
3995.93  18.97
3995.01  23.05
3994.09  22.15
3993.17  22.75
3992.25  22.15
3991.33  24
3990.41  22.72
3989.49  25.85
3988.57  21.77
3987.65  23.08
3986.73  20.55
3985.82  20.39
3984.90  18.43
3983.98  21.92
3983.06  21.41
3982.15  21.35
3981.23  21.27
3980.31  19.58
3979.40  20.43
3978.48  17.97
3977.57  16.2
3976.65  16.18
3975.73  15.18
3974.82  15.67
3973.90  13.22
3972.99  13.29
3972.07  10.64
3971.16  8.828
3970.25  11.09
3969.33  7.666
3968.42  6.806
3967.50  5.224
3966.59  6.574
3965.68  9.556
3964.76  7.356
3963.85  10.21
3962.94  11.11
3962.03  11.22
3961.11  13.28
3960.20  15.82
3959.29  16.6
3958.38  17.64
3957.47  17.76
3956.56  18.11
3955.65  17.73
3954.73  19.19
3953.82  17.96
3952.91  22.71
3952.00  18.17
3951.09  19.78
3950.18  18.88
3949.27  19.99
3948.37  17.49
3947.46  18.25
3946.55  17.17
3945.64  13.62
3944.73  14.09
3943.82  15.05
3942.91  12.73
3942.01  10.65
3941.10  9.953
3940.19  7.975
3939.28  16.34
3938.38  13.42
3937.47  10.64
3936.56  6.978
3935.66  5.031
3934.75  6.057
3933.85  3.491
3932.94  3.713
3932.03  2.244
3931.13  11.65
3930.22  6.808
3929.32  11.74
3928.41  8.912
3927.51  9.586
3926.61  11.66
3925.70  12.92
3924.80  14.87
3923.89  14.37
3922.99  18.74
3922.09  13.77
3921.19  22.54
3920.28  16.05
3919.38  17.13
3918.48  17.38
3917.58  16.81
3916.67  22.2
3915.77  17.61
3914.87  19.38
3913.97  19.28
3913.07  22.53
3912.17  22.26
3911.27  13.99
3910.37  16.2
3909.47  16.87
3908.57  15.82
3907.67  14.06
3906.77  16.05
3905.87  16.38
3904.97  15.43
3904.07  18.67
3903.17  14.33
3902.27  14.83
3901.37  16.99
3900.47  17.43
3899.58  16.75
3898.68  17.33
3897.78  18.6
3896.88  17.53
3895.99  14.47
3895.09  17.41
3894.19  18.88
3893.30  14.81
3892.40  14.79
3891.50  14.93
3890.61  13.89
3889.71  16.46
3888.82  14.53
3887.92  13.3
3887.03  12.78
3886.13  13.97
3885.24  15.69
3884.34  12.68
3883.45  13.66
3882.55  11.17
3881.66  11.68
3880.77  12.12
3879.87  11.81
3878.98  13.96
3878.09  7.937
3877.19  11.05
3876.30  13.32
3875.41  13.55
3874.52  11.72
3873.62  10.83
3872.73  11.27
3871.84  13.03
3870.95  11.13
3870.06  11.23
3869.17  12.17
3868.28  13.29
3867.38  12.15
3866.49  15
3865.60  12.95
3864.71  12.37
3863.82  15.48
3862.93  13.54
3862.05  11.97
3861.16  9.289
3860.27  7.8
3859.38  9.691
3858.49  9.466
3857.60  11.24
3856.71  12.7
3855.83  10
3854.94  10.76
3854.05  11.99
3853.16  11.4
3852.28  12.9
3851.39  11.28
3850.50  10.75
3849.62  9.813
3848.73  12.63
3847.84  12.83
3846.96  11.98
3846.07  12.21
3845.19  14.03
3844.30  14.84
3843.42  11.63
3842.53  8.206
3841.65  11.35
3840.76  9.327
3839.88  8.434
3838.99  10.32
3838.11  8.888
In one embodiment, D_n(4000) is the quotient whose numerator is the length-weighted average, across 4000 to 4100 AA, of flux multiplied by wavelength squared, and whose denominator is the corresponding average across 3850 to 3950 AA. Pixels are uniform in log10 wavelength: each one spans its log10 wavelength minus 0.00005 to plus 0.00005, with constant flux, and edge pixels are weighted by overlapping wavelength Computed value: 1.95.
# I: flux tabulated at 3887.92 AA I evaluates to 13.3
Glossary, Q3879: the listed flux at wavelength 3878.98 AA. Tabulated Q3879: 13.96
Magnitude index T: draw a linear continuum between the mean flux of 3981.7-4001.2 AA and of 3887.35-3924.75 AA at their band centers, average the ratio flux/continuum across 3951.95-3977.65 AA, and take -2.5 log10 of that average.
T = 0.446 mag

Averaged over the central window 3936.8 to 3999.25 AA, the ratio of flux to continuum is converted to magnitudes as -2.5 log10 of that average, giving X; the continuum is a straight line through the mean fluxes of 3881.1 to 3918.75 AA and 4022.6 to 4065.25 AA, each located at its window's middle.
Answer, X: 0.21 mag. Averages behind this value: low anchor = 16.2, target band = 16.5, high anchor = 24.1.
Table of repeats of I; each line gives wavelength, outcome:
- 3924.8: 14.87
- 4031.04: 22.06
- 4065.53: 22.4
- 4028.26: 24.06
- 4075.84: 22.3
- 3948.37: 17.49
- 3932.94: 3.713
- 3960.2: 15.82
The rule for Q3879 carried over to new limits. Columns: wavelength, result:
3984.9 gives 18.43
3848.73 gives 12.63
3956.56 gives 18.11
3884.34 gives 12.68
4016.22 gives 25.47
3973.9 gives 13.22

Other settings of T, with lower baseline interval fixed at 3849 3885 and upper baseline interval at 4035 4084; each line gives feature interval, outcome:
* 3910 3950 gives 0.14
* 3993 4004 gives -0.10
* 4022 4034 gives -0.11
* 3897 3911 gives -0.16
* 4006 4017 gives -0.20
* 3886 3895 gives -0.13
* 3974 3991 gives -0.04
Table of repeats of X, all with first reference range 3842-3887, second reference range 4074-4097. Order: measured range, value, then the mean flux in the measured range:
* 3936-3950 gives 0.23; 13.7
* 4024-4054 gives -0.07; 24.2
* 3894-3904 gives -0.19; 16.8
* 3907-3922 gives -0.19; 18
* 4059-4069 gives 0.08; 22.5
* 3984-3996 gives -0.12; 22.1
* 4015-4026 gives -0.19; 25.6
